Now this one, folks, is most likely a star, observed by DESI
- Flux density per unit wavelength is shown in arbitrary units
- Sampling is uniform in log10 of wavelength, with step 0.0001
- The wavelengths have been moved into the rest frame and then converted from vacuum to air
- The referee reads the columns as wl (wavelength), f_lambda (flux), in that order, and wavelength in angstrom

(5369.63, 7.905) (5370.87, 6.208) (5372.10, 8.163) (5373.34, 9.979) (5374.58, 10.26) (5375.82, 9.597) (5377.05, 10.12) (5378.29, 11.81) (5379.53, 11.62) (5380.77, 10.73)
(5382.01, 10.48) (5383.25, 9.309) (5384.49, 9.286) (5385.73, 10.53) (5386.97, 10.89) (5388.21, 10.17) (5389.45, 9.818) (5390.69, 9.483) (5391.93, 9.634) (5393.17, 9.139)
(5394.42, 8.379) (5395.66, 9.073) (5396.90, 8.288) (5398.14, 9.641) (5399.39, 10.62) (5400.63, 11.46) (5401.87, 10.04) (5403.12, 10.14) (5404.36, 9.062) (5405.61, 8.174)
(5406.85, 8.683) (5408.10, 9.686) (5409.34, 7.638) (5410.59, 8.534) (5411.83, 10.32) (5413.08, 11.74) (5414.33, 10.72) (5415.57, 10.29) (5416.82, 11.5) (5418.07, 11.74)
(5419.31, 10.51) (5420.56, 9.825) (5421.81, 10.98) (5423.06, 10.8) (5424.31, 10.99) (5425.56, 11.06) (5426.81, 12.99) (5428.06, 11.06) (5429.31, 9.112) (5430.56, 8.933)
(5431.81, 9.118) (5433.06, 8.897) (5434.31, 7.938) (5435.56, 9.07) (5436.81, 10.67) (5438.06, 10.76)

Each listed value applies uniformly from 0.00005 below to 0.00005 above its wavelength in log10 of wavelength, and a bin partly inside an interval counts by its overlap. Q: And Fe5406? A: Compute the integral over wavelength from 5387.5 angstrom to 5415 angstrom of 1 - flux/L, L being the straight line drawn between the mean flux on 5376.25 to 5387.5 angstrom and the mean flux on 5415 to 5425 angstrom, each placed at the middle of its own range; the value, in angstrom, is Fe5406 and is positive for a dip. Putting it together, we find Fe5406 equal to 2.8 angstrom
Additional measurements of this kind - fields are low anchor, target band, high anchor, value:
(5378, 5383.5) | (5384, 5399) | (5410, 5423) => 1.7 angstrom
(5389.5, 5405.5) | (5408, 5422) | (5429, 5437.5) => -1.4 angstrom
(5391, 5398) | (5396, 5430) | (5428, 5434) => -4.1 angstrom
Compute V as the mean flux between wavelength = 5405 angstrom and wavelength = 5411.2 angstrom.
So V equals 8.55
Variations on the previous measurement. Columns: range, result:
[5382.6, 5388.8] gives 10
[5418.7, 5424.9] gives 10.6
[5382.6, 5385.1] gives 9.31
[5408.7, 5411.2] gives 8.1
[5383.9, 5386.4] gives 9.94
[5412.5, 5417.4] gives 11.1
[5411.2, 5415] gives 10.9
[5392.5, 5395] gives 8.76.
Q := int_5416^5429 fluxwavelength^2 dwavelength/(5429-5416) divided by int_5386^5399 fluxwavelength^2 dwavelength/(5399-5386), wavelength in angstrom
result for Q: 1.2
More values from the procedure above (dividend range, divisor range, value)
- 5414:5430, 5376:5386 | 1.06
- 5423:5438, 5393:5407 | 1.08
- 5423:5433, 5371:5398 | 1.08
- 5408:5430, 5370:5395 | 1.09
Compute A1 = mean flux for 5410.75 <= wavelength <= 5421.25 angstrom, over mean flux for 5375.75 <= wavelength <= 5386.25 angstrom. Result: 1.0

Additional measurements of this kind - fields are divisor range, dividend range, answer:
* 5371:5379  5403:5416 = 0.97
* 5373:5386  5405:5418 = 0.95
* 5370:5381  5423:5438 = 1.03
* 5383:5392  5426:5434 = 1.00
